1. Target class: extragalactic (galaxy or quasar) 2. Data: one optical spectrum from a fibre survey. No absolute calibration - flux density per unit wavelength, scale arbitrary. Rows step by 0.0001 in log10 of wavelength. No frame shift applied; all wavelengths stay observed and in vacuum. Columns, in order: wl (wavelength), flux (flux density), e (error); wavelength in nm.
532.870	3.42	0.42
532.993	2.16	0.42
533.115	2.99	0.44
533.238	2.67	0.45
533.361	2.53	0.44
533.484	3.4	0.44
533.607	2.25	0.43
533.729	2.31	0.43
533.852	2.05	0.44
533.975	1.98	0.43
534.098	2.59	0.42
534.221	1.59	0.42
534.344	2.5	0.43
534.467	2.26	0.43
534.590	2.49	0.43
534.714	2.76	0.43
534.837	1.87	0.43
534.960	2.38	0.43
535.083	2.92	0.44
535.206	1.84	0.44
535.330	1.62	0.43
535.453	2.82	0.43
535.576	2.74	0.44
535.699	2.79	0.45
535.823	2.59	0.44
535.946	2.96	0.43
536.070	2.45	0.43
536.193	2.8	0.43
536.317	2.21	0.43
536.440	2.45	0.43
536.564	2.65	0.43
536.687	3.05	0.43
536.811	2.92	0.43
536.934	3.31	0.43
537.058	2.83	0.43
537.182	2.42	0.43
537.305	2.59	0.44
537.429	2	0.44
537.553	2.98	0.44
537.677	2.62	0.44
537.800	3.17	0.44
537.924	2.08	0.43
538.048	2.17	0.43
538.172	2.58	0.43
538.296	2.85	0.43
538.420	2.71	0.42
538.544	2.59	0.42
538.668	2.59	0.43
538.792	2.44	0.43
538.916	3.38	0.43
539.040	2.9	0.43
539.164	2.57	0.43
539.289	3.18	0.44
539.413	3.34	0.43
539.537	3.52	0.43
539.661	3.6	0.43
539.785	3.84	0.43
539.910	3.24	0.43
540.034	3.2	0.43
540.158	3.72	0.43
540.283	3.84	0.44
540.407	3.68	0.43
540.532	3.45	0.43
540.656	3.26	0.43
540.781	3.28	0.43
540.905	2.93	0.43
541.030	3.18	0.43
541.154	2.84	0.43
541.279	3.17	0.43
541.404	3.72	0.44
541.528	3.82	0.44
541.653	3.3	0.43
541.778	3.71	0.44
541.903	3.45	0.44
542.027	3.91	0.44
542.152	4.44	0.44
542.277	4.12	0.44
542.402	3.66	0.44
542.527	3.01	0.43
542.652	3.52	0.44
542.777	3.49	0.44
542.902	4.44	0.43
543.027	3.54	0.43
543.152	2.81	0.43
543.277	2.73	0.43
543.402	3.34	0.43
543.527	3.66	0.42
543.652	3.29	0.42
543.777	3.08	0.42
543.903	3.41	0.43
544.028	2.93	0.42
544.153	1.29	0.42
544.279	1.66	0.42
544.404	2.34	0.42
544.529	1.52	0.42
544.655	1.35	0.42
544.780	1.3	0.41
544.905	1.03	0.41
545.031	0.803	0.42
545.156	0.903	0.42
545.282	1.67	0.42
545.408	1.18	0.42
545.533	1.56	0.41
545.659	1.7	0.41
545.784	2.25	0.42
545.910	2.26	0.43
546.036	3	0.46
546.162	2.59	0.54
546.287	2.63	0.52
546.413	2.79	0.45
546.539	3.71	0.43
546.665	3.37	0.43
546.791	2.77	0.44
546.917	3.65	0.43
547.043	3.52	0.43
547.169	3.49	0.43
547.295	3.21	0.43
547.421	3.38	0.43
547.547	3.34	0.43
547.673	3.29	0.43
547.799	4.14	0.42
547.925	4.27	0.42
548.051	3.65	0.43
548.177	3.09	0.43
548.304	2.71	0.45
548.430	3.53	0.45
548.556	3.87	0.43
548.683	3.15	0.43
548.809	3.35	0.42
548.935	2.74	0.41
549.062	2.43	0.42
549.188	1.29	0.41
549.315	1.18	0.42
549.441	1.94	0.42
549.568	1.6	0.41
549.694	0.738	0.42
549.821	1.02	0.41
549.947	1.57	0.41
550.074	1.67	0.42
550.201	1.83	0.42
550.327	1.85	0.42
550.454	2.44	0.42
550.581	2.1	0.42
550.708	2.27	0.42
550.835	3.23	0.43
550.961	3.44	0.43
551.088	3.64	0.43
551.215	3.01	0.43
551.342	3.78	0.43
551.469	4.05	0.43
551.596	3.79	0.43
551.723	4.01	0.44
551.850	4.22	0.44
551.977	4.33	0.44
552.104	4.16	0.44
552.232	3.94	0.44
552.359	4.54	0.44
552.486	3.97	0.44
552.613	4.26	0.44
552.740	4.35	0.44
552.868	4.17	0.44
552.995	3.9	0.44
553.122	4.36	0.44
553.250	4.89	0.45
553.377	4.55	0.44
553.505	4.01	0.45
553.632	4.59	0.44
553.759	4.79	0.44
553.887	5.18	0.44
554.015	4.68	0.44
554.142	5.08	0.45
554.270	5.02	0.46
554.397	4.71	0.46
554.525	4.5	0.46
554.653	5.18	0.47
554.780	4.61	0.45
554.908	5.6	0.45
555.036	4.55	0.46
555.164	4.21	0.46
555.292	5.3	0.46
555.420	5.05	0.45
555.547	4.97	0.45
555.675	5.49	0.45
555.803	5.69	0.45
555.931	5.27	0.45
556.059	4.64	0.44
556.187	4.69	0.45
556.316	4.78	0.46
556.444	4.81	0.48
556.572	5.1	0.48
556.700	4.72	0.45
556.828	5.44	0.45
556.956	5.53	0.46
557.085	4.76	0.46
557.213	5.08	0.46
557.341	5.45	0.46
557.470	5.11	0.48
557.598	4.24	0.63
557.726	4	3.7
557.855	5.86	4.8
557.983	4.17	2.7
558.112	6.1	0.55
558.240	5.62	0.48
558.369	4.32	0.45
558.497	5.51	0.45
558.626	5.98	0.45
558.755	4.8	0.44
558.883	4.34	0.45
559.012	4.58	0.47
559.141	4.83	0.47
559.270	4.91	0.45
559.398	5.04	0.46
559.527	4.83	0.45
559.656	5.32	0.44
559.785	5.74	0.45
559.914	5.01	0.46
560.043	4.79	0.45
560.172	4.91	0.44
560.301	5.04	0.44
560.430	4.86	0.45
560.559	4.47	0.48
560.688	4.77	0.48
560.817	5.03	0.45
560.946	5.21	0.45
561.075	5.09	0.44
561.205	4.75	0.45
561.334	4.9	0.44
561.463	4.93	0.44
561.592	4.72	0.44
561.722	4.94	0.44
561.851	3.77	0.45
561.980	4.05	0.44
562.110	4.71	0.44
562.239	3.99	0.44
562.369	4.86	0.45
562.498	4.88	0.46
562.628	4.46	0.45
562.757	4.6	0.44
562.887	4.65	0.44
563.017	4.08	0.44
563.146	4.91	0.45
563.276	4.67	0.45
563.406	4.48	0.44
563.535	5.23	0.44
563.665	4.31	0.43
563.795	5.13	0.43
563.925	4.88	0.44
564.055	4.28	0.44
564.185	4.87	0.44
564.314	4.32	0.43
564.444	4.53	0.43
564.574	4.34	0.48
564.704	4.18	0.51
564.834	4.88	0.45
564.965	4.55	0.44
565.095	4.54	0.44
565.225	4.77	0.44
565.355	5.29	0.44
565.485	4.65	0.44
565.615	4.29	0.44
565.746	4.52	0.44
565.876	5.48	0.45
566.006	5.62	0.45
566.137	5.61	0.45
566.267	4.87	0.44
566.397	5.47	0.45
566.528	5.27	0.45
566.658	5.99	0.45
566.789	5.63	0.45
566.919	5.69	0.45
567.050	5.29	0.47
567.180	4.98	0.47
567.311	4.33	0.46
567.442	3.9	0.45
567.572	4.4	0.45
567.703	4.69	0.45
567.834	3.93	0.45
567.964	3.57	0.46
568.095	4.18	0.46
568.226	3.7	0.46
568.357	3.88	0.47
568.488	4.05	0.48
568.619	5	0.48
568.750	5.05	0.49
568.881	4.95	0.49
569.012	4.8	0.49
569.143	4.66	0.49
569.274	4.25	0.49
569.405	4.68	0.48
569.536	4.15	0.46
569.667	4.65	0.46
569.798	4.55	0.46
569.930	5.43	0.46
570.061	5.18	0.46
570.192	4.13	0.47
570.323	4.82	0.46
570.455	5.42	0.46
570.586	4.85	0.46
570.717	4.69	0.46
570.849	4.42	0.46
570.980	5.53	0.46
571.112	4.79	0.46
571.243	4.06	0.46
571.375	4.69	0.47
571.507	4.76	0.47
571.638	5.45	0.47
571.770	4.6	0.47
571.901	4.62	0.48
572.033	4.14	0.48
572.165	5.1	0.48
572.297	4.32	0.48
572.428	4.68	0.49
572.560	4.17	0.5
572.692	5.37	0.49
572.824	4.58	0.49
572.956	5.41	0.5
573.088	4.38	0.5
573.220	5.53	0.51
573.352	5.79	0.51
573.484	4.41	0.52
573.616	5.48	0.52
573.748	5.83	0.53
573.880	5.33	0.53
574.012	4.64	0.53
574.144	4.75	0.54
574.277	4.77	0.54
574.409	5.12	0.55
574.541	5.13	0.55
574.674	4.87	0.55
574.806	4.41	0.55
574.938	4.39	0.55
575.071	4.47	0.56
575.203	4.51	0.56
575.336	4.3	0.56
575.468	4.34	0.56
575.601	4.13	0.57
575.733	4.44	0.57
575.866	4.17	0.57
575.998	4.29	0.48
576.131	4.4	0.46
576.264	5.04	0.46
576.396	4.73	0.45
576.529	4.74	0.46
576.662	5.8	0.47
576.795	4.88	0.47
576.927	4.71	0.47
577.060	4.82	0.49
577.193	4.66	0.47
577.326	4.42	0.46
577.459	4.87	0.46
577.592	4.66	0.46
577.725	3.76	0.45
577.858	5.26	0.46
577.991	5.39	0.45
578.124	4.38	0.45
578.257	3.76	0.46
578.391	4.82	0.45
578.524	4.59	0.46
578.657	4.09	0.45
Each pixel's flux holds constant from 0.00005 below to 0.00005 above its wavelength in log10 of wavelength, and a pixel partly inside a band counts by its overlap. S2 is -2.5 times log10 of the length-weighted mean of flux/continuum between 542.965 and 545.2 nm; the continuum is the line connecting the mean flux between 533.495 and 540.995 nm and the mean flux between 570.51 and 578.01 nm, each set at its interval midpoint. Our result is 0.33 mag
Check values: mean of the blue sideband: 2.75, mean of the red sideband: 4.77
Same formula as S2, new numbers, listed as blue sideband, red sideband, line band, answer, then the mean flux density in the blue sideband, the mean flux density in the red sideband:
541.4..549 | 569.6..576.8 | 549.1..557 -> -0.13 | 2.94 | 4.79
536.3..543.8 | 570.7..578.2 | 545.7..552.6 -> 0.19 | 3.16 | 4.76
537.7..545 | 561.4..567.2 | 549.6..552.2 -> 0.31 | 3.04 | 4.8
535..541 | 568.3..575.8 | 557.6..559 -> -0.25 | 2.87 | 4.75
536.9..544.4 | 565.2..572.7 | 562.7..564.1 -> -0.05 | 3.13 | 4.75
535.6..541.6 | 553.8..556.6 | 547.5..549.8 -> 0.44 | 2.97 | 4.96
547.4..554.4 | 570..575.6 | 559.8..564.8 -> -0.14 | 3.4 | 4.81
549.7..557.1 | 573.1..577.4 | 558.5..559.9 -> -0.17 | 4.15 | 4.79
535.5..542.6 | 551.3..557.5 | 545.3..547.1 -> 0.42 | 3.07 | 4.69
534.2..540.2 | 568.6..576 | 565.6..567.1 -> -0.21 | 2.72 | 4.76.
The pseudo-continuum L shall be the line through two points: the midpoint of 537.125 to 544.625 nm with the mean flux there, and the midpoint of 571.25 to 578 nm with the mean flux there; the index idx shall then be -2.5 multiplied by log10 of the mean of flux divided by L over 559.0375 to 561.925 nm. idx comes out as -0.20 mag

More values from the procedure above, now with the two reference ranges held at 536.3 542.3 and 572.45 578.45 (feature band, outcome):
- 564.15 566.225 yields -0.118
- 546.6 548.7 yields 0.012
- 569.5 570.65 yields -0.071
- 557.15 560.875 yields -0.240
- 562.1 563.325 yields -0.100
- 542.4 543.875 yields -0.031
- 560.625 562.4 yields -0.142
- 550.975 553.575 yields -0.109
